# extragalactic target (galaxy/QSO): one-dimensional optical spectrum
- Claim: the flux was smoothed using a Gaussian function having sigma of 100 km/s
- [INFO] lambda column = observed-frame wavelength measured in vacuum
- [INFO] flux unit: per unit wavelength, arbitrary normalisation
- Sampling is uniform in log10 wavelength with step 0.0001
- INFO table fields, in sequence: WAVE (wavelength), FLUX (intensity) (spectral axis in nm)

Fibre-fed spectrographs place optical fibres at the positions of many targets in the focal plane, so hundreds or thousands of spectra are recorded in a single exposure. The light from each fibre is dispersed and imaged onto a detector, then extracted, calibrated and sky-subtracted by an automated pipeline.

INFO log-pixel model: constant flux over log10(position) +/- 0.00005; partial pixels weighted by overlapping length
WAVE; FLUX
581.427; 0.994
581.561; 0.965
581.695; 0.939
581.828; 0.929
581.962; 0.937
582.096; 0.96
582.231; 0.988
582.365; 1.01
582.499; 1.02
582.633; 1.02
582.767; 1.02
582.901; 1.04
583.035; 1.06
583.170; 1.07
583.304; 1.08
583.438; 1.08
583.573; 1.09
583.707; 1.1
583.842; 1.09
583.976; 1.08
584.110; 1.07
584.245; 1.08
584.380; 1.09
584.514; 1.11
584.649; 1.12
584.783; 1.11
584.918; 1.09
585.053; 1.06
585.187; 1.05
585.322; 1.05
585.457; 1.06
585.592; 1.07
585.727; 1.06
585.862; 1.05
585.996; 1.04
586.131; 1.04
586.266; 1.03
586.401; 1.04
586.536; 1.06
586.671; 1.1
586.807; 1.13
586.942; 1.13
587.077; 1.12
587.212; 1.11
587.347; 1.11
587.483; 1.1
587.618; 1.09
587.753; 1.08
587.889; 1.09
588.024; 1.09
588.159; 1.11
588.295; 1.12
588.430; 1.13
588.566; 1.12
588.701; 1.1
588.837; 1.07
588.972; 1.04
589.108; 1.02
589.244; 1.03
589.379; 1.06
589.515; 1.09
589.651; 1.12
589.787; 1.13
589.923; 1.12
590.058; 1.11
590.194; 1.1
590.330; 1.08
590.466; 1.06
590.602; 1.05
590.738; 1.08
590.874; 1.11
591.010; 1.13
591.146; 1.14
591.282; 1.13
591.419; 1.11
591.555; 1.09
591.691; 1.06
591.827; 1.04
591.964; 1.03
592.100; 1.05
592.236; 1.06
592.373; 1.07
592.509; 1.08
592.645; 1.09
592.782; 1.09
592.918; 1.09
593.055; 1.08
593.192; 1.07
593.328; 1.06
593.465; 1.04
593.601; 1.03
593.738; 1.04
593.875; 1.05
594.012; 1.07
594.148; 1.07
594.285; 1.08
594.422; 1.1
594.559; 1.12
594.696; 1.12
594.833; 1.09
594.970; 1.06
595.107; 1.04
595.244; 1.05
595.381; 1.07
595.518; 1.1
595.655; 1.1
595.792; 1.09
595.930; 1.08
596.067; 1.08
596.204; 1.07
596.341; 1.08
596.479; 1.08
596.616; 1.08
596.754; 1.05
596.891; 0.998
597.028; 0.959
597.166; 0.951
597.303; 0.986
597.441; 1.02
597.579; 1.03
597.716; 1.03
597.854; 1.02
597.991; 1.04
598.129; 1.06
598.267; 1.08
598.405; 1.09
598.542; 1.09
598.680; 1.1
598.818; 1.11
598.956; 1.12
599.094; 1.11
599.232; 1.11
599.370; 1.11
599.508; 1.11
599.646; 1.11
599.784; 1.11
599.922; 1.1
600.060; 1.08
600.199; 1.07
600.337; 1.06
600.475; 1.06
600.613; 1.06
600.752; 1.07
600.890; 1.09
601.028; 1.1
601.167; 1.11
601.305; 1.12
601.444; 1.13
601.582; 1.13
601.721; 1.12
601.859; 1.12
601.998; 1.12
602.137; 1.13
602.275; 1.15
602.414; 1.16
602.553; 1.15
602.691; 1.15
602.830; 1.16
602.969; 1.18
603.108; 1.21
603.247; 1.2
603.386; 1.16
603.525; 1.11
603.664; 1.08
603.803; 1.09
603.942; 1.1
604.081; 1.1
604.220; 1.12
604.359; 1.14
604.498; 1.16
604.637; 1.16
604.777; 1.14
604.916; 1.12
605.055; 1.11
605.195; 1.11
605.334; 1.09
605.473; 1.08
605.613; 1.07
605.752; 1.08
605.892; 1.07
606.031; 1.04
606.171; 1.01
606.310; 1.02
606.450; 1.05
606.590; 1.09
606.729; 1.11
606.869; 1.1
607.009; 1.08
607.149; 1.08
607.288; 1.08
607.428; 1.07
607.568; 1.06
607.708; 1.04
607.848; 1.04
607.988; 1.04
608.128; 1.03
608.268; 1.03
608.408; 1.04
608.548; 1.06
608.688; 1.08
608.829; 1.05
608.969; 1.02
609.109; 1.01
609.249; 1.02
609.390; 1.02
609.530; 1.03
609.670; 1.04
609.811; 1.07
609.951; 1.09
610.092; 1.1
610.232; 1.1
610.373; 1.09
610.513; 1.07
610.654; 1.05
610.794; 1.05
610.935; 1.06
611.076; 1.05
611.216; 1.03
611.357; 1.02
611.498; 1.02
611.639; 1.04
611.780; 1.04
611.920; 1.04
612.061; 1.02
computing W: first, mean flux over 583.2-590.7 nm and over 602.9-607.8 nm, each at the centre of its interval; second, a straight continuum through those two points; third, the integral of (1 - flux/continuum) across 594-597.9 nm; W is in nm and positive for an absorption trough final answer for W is 0.12 nm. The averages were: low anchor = 1.08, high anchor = 1.1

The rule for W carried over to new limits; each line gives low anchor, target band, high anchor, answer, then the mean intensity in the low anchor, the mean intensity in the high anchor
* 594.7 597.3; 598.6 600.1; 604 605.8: -0.04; 1.06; 1.11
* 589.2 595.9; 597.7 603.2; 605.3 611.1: -0.19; 1.08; 1.06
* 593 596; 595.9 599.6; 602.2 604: 0.13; 1.07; 1.15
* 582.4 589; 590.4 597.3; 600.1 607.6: 0.14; 1.08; 1.11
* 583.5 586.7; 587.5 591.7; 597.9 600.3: -0.05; 1.07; 1.09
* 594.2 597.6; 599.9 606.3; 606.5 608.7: -0.30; 1.06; 1.06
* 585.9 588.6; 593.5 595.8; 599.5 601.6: 0.04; 1.09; 1.09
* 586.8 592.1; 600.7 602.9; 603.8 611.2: -0.10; 1.09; 1.07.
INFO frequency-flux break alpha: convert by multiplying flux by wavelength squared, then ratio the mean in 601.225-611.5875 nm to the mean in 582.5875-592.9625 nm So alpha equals 1.07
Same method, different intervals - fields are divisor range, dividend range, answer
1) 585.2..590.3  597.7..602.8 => 1.06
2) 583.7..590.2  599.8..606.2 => 1.08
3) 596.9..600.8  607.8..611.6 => 1.02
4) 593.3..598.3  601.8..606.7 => 1.09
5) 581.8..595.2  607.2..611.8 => 1.05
